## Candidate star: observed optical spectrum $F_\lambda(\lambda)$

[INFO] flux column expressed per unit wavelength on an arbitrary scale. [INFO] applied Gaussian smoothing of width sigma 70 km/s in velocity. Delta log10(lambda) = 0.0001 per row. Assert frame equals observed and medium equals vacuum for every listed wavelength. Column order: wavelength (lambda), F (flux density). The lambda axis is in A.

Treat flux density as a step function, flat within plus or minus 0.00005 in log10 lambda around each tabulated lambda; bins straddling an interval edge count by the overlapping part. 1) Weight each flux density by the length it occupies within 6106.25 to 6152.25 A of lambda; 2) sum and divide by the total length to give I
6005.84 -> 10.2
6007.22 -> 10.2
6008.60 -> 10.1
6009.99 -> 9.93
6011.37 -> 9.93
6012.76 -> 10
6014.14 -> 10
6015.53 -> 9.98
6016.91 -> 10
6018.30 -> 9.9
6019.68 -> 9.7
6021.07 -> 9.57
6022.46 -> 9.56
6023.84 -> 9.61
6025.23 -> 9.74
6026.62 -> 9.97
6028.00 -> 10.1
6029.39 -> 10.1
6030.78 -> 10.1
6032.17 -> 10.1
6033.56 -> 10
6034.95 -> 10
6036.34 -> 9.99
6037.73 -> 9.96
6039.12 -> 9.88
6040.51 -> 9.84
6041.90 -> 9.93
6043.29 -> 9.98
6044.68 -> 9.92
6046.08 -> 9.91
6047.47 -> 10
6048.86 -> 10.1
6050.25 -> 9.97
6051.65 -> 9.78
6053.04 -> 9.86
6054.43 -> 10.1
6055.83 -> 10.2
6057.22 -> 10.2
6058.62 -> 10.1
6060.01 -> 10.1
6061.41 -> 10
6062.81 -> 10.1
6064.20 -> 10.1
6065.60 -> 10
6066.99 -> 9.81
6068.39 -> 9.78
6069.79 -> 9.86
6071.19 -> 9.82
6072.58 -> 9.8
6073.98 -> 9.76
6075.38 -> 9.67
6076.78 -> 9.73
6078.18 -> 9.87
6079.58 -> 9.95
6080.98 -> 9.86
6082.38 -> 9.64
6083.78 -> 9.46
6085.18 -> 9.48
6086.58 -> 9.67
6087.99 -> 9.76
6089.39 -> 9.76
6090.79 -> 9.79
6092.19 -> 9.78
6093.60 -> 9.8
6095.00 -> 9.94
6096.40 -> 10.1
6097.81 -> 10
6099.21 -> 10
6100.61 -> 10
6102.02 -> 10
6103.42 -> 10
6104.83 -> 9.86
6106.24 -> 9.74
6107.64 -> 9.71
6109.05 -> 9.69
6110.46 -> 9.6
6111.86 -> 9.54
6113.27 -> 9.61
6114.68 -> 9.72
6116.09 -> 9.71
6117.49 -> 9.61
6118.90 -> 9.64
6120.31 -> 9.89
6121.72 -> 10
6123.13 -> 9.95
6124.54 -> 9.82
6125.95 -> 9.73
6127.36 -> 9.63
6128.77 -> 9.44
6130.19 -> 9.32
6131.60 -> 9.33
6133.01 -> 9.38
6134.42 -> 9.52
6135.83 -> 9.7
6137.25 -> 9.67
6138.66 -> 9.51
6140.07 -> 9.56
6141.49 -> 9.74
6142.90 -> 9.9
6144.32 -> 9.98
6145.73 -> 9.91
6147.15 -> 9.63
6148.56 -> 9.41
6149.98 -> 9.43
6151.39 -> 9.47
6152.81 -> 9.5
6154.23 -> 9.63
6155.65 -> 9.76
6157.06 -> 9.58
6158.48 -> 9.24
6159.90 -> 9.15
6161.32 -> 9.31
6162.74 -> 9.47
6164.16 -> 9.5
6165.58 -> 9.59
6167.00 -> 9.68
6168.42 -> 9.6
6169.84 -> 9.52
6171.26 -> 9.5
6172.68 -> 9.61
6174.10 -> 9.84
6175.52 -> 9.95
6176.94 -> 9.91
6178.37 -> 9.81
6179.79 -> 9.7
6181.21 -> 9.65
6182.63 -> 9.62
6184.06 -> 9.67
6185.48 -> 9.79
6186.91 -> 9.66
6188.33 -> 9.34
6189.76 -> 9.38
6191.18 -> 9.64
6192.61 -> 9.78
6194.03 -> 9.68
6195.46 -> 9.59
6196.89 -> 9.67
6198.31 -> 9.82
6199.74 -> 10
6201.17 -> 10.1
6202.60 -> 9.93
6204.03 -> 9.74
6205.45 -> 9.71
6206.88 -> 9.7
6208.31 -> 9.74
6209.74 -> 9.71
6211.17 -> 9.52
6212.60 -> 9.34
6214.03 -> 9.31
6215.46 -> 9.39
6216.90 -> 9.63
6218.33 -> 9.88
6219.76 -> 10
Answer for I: 9.65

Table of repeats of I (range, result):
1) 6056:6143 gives 9.78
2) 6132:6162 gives 9.57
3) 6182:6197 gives 9.61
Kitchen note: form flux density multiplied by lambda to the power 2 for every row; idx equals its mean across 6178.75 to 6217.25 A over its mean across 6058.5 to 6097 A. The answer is 1.02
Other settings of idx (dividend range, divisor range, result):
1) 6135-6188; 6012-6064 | 1.01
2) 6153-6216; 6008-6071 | 1.02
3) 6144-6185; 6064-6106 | 1.00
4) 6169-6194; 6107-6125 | 1.02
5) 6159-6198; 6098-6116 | 1.01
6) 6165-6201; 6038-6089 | 1.02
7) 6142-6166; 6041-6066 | 0.99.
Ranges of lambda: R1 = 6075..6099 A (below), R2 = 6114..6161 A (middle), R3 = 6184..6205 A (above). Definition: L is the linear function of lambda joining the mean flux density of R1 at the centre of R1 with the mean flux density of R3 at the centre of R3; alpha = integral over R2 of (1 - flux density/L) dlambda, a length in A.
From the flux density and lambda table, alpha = 0.7 A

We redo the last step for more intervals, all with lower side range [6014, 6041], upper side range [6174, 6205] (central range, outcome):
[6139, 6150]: 0.1 A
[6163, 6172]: 0.2 A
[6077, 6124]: 0.2 A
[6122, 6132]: 0.2 A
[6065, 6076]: 0.1 A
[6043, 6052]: -0.1 A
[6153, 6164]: 0.4 A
